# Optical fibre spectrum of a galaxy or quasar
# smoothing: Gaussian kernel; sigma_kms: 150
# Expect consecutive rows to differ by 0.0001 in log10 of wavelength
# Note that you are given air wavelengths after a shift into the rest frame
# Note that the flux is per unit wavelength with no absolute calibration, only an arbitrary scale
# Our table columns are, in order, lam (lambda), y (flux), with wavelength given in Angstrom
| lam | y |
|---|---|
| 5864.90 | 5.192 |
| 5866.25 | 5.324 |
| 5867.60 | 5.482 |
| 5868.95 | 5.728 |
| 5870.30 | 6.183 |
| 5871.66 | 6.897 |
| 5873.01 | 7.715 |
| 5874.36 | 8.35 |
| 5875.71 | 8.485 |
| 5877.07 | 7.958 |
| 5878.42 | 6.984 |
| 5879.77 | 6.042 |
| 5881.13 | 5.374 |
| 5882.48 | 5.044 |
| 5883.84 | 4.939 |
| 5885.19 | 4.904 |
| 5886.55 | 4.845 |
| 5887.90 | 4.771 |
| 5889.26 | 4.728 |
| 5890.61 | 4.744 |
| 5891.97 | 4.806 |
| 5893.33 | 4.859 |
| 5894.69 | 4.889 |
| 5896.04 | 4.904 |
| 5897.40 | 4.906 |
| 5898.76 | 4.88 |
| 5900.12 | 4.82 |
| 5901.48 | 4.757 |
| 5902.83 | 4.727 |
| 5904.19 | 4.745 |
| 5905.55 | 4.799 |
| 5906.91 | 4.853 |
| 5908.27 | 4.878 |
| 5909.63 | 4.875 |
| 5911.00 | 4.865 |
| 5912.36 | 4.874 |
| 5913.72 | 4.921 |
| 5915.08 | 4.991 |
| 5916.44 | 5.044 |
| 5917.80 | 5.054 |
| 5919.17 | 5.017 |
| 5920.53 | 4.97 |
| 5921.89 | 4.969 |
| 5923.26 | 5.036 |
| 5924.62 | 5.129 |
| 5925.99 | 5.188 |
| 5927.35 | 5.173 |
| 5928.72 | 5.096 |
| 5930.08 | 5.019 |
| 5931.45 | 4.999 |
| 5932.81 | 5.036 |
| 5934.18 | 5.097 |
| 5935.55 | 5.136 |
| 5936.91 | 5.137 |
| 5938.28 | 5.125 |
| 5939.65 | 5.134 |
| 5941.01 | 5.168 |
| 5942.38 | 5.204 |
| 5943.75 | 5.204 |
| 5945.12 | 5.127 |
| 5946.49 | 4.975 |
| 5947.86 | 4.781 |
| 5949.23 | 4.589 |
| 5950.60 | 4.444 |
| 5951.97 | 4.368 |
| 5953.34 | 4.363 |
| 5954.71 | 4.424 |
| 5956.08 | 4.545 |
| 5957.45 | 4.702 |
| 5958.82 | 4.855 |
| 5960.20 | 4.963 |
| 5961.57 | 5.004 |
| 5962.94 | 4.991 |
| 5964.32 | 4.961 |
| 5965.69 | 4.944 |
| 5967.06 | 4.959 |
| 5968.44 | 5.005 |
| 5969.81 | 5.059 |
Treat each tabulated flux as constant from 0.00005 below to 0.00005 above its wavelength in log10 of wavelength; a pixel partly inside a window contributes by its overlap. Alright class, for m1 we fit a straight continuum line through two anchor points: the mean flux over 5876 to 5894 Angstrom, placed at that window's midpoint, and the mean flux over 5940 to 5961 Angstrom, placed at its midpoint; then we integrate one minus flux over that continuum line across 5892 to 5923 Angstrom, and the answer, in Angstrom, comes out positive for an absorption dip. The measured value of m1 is 1.9 Angstrom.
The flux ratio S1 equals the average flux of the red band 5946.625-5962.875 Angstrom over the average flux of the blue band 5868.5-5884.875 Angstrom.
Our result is 0.71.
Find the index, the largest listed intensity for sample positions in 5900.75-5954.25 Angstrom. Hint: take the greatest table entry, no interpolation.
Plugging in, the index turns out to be 5.204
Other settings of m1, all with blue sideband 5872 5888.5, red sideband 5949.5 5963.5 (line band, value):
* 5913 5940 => 1.2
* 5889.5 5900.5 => 2.1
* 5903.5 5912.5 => 1.4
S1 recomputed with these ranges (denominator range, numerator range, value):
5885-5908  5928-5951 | 1.04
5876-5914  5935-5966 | 0.95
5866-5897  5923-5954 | 0.86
